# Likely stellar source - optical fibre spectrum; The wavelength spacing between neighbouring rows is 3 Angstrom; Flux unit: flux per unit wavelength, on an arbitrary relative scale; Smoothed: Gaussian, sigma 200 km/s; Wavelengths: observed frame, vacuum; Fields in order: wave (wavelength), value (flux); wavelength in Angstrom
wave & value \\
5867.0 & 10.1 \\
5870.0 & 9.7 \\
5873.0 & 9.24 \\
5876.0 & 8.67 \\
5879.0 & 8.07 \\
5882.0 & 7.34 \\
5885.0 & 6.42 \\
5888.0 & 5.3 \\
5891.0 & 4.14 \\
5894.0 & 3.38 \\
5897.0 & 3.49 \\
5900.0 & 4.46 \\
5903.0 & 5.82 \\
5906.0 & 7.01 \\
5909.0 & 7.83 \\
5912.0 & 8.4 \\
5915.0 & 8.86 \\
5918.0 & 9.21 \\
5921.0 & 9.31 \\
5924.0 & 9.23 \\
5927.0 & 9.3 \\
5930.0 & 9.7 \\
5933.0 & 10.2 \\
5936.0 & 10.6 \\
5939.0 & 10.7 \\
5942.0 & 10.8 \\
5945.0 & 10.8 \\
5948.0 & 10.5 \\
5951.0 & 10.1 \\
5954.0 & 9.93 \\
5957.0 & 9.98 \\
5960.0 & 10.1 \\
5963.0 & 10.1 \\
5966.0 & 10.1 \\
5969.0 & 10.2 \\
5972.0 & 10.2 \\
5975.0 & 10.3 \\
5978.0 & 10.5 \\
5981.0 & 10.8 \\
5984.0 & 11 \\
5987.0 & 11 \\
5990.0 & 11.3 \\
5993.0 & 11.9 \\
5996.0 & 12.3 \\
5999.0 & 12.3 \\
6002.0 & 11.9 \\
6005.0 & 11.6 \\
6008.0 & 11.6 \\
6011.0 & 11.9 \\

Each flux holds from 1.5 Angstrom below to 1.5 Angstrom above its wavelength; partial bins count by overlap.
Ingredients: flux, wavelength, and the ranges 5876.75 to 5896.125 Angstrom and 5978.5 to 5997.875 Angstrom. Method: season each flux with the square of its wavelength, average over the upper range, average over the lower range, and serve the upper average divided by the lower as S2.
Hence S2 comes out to 2.02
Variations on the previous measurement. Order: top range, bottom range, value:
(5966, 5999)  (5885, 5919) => 1.84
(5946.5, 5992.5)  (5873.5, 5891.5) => 1.55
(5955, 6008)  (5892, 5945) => 1.36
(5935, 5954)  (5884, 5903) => 2.34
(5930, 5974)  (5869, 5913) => 1.60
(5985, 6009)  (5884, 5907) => 2.46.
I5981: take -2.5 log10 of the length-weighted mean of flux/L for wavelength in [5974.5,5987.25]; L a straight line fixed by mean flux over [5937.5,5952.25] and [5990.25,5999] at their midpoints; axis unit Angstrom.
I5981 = 0.09 mag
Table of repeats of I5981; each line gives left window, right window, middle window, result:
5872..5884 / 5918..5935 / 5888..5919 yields 0.41 mag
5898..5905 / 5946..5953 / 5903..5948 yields -0.21 mag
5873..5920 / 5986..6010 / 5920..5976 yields -0.10 mag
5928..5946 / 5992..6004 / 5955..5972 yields 0.11 mag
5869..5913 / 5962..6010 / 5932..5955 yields -0.16 mag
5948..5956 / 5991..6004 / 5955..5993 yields 0.05 mag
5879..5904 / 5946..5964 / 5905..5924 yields -0.21 mag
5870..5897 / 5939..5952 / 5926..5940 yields -0.04 mag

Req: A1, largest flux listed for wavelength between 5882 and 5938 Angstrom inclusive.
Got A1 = 10.6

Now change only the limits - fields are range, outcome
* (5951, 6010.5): 12.3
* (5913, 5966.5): 10.8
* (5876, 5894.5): 8.67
